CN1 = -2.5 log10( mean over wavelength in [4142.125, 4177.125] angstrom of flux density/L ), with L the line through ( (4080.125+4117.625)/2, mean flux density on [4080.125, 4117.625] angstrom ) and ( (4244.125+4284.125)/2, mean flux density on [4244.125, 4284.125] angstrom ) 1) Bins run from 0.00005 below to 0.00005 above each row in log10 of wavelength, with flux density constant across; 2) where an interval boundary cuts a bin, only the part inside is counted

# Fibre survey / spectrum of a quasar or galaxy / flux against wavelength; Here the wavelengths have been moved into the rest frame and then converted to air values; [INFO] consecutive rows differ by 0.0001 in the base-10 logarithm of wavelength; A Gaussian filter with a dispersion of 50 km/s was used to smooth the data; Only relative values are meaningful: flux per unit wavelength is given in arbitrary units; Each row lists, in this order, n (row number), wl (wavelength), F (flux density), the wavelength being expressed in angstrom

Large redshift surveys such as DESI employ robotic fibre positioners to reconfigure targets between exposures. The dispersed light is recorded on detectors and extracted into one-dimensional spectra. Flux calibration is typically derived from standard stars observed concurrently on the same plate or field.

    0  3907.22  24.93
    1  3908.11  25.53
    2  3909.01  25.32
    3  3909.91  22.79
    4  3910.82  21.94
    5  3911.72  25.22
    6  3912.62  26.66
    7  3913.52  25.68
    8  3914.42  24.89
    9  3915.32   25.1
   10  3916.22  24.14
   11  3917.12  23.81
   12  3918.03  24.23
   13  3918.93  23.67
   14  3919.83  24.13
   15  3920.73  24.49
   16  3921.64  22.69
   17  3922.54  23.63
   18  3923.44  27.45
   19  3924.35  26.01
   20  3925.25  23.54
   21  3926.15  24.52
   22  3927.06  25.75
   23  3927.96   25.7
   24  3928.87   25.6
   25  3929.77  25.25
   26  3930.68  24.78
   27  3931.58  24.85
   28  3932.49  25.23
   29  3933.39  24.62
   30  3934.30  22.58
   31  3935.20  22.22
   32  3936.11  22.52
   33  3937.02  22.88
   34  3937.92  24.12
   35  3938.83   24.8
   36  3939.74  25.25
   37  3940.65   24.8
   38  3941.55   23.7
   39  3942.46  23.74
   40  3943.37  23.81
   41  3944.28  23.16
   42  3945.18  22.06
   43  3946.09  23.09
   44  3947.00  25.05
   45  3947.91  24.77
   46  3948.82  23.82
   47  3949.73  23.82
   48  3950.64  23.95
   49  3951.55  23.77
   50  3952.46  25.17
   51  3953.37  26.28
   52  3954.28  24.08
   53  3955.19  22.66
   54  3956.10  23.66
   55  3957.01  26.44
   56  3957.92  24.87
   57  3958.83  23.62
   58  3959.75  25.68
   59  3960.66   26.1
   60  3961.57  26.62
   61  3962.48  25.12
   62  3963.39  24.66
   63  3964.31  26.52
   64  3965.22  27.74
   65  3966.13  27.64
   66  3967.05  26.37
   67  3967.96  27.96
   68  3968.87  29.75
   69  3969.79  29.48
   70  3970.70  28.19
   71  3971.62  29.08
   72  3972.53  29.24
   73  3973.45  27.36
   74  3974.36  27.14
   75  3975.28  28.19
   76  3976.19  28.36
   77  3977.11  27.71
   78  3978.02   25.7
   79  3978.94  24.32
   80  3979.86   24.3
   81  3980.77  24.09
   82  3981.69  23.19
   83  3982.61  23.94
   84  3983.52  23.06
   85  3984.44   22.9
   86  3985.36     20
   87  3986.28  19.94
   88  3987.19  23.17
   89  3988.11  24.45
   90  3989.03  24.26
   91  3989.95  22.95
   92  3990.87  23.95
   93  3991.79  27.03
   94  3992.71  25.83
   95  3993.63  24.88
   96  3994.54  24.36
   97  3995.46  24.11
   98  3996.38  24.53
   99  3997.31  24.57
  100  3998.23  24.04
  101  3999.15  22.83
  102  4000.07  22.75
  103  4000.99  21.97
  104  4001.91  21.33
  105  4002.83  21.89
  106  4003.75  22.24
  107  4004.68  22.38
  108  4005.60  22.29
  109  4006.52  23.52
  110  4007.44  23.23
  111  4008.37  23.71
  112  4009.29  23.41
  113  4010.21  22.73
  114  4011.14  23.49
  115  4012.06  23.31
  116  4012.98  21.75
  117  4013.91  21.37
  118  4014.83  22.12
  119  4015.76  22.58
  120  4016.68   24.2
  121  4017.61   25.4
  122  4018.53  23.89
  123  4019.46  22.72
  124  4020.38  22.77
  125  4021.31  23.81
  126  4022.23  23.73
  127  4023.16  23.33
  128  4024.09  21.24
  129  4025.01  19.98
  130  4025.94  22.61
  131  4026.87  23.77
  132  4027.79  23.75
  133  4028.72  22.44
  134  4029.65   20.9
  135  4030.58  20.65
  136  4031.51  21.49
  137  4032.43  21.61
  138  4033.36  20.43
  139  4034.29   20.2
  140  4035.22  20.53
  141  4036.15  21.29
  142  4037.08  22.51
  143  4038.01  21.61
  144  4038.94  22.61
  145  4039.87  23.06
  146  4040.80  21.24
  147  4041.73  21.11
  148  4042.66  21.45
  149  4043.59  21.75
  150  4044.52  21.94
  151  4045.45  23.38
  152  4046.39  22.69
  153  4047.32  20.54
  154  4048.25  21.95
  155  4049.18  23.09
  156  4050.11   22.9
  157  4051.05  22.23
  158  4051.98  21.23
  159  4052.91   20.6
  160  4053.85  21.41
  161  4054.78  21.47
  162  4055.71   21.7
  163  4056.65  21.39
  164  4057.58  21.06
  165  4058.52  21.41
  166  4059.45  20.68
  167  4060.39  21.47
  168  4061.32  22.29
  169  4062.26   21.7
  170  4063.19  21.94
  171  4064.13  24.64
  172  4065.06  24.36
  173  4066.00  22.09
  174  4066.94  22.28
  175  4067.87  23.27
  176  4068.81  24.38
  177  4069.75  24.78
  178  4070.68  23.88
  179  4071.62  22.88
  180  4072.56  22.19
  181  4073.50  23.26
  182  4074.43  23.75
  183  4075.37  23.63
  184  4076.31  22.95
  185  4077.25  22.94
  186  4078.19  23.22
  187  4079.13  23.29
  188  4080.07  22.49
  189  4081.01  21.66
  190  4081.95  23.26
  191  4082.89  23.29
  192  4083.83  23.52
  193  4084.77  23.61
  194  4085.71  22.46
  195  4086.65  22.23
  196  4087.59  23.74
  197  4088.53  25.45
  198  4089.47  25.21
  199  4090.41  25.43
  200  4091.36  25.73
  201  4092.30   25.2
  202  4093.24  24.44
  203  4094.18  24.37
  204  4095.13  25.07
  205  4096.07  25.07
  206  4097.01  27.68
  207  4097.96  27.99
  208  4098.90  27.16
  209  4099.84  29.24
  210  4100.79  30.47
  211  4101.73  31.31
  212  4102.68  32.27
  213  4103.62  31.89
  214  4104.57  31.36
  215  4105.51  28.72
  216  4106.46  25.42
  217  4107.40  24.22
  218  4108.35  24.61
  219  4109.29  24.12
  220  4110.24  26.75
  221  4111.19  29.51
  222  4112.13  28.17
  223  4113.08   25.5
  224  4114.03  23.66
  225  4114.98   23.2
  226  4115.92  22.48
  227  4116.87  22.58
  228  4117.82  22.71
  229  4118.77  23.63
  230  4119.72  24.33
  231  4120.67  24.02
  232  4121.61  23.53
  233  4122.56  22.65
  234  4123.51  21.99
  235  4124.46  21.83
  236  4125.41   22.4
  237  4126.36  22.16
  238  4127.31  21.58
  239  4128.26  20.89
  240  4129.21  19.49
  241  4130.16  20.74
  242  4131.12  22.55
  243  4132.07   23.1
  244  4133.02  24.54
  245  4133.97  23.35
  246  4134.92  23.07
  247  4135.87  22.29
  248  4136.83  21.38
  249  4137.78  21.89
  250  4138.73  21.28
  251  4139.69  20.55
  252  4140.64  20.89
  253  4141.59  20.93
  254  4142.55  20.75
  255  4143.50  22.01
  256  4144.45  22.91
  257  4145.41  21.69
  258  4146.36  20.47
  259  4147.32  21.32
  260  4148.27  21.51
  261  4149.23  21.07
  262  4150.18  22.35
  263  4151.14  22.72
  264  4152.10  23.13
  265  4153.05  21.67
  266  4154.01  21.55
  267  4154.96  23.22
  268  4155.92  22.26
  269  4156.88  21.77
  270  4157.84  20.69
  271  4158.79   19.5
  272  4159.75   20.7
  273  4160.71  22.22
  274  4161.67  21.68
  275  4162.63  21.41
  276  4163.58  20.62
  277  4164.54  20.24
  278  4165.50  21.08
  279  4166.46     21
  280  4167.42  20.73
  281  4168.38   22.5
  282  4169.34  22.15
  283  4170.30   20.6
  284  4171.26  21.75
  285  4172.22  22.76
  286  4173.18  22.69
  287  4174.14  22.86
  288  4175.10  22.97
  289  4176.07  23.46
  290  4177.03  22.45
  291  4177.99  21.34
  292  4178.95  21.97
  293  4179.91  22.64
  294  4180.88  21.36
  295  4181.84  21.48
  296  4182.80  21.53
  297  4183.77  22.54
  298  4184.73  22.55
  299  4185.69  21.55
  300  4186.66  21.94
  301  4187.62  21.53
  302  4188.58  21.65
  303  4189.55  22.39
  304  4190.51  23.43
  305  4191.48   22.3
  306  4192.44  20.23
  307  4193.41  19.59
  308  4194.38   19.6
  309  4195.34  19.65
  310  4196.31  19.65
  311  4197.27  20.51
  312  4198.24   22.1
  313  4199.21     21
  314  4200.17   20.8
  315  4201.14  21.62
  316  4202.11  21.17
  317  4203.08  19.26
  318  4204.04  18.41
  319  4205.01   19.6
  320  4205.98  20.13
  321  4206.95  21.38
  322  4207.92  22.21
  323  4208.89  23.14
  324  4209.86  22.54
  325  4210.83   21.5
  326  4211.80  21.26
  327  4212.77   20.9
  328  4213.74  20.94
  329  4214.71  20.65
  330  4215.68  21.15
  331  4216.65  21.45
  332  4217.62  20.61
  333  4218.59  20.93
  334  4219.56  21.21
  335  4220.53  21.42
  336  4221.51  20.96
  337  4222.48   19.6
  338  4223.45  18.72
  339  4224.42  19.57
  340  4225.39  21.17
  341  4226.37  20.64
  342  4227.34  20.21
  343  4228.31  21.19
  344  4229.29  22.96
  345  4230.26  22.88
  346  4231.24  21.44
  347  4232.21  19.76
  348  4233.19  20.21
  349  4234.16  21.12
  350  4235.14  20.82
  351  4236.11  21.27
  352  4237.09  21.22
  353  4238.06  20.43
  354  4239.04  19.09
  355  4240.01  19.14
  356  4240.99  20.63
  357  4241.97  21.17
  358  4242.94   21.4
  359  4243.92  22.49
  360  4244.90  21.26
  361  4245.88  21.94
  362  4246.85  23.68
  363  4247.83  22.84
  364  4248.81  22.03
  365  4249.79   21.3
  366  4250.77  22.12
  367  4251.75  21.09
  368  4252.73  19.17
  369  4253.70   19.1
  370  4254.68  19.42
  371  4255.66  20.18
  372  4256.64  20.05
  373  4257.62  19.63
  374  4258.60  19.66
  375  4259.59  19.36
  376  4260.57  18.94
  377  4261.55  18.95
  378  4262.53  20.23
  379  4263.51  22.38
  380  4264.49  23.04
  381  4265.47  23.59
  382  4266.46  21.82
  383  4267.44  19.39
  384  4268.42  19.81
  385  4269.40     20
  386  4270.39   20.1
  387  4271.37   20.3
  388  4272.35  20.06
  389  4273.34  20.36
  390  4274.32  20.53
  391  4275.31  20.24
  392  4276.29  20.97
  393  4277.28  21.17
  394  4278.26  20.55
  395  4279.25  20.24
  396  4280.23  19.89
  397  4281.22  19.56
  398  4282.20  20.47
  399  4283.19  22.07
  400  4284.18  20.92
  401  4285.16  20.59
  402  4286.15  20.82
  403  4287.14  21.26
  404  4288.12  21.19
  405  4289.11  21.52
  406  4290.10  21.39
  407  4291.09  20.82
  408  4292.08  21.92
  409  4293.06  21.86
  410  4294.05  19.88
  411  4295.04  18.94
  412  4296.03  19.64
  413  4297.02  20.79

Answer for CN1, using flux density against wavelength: 0.104 mag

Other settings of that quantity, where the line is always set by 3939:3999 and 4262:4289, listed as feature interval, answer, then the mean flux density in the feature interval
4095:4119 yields -0.16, 26.8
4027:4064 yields 0.11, 21.7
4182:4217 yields 0.04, 21.2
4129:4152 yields 0.04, 21.8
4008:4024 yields 0.06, 23.1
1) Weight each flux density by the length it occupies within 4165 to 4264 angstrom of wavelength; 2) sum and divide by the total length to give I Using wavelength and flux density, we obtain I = 21.1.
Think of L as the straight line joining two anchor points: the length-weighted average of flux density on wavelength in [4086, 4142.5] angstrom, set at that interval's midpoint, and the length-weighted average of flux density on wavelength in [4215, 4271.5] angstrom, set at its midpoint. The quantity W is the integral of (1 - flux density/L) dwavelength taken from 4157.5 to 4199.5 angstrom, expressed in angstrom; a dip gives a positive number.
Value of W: 2.1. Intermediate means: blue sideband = 24.5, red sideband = 20.8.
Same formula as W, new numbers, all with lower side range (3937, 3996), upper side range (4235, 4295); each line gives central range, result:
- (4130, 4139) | 0.1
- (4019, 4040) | 1.9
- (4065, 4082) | 0.3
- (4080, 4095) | -0.4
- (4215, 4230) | 0.4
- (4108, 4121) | -1.0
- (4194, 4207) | 0.8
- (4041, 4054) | 1.1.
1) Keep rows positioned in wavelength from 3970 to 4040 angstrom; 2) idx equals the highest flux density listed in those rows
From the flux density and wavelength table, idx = 29.24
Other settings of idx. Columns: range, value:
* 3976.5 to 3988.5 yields 27.71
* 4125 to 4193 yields 24.54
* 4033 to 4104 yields 32.27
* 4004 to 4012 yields 23.71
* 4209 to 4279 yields 23.68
